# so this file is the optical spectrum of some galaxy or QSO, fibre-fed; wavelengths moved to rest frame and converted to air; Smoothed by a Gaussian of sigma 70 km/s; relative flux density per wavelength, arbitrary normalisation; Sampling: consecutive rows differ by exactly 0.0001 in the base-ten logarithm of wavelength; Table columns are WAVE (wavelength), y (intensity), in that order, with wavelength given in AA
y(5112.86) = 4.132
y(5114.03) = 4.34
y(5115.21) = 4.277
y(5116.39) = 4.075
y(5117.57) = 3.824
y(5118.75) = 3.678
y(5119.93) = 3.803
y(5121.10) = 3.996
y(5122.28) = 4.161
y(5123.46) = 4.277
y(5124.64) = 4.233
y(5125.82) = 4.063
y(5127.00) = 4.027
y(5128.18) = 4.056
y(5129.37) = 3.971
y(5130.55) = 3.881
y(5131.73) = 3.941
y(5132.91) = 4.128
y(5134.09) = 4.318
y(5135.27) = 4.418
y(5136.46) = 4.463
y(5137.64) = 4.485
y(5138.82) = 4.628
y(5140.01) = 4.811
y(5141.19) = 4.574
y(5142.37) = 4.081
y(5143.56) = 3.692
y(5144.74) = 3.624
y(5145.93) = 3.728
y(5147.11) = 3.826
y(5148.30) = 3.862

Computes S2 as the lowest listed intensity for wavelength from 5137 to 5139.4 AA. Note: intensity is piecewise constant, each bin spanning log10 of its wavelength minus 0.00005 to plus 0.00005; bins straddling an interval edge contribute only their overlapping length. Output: 4.485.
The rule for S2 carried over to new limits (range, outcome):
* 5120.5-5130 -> 3.971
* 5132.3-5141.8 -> 4.128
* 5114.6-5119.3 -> 3.678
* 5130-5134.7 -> 3.881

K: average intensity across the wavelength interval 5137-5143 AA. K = 4.51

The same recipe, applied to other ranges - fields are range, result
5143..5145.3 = 3.67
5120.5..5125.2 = 4.17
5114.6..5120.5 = 3.93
